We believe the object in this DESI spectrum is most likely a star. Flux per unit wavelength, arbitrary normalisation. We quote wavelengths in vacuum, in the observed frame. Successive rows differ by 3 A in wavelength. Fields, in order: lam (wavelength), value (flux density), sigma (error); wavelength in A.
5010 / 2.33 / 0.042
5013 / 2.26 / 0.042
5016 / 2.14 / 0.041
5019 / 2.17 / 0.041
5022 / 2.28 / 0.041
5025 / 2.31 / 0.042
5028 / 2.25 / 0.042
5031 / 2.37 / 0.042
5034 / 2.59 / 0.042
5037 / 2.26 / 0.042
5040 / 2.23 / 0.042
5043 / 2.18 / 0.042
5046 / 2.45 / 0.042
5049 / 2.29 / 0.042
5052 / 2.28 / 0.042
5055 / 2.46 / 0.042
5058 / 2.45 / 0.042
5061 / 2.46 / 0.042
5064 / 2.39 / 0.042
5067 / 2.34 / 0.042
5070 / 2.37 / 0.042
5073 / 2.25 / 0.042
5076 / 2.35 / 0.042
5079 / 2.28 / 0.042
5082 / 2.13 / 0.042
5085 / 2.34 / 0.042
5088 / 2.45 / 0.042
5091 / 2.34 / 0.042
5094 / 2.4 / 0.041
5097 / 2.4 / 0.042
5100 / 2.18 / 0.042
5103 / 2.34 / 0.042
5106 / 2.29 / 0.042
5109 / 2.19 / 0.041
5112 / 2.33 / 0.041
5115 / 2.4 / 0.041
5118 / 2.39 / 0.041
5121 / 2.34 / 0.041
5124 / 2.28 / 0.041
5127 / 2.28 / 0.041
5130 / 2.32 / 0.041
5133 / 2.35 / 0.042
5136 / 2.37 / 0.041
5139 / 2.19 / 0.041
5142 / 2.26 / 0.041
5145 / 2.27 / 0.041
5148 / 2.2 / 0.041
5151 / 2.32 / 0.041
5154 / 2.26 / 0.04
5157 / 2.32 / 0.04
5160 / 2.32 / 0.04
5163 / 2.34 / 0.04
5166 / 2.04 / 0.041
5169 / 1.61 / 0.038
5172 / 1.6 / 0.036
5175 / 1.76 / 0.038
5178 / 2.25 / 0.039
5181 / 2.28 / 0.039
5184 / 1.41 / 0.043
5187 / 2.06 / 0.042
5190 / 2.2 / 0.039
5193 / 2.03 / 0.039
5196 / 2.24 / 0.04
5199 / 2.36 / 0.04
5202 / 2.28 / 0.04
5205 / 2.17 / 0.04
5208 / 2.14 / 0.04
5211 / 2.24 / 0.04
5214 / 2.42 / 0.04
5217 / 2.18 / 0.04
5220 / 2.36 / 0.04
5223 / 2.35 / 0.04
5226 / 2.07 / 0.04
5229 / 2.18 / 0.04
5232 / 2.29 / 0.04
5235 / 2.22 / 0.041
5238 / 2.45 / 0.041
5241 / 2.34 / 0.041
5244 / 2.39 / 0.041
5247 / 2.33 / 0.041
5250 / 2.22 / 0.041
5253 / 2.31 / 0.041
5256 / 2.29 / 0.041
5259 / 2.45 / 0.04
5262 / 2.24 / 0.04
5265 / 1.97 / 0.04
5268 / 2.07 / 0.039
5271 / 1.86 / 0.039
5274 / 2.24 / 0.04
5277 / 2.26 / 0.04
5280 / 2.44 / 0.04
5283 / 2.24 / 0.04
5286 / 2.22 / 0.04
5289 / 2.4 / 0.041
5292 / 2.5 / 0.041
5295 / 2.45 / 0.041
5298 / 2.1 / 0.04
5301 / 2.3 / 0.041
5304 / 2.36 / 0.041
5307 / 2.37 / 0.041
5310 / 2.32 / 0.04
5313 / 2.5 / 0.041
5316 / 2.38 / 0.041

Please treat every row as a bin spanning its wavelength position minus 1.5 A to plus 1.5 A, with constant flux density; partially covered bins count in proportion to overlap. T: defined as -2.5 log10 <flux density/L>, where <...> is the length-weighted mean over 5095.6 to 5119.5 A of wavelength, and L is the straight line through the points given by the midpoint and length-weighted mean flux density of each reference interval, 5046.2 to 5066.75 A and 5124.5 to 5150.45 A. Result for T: 0.00 mag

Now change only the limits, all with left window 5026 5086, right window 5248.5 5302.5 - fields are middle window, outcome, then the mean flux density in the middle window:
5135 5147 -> 0.02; 2.27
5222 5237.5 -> 0.02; 2.23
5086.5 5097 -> -0.03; 2.4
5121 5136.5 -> 0.00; 2.32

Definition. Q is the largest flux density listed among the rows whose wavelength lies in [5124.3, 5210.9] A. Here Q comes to 2.37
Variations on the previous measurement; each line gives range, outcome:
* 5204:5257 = 2.45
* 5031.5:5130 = 2.59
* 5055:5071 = 2.46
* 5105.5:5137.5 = 2.4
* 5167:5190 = 2.28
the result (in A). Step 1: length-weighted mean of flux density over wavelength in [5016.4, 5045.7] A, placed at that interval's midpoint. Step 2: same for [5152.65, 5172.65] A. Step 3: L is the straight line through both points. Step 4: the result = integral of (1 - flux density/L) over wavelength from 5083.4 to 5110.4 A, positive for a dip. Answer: -1.65 A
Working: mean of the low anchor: 2.29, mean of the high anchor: 2.09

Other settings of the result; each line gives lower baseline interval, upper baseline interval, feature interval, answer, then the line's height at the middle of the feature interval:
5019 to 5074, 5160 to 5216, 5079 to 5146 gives -2.67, 2.22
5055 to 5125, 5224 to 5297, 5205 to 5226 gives 0.25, 2.29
